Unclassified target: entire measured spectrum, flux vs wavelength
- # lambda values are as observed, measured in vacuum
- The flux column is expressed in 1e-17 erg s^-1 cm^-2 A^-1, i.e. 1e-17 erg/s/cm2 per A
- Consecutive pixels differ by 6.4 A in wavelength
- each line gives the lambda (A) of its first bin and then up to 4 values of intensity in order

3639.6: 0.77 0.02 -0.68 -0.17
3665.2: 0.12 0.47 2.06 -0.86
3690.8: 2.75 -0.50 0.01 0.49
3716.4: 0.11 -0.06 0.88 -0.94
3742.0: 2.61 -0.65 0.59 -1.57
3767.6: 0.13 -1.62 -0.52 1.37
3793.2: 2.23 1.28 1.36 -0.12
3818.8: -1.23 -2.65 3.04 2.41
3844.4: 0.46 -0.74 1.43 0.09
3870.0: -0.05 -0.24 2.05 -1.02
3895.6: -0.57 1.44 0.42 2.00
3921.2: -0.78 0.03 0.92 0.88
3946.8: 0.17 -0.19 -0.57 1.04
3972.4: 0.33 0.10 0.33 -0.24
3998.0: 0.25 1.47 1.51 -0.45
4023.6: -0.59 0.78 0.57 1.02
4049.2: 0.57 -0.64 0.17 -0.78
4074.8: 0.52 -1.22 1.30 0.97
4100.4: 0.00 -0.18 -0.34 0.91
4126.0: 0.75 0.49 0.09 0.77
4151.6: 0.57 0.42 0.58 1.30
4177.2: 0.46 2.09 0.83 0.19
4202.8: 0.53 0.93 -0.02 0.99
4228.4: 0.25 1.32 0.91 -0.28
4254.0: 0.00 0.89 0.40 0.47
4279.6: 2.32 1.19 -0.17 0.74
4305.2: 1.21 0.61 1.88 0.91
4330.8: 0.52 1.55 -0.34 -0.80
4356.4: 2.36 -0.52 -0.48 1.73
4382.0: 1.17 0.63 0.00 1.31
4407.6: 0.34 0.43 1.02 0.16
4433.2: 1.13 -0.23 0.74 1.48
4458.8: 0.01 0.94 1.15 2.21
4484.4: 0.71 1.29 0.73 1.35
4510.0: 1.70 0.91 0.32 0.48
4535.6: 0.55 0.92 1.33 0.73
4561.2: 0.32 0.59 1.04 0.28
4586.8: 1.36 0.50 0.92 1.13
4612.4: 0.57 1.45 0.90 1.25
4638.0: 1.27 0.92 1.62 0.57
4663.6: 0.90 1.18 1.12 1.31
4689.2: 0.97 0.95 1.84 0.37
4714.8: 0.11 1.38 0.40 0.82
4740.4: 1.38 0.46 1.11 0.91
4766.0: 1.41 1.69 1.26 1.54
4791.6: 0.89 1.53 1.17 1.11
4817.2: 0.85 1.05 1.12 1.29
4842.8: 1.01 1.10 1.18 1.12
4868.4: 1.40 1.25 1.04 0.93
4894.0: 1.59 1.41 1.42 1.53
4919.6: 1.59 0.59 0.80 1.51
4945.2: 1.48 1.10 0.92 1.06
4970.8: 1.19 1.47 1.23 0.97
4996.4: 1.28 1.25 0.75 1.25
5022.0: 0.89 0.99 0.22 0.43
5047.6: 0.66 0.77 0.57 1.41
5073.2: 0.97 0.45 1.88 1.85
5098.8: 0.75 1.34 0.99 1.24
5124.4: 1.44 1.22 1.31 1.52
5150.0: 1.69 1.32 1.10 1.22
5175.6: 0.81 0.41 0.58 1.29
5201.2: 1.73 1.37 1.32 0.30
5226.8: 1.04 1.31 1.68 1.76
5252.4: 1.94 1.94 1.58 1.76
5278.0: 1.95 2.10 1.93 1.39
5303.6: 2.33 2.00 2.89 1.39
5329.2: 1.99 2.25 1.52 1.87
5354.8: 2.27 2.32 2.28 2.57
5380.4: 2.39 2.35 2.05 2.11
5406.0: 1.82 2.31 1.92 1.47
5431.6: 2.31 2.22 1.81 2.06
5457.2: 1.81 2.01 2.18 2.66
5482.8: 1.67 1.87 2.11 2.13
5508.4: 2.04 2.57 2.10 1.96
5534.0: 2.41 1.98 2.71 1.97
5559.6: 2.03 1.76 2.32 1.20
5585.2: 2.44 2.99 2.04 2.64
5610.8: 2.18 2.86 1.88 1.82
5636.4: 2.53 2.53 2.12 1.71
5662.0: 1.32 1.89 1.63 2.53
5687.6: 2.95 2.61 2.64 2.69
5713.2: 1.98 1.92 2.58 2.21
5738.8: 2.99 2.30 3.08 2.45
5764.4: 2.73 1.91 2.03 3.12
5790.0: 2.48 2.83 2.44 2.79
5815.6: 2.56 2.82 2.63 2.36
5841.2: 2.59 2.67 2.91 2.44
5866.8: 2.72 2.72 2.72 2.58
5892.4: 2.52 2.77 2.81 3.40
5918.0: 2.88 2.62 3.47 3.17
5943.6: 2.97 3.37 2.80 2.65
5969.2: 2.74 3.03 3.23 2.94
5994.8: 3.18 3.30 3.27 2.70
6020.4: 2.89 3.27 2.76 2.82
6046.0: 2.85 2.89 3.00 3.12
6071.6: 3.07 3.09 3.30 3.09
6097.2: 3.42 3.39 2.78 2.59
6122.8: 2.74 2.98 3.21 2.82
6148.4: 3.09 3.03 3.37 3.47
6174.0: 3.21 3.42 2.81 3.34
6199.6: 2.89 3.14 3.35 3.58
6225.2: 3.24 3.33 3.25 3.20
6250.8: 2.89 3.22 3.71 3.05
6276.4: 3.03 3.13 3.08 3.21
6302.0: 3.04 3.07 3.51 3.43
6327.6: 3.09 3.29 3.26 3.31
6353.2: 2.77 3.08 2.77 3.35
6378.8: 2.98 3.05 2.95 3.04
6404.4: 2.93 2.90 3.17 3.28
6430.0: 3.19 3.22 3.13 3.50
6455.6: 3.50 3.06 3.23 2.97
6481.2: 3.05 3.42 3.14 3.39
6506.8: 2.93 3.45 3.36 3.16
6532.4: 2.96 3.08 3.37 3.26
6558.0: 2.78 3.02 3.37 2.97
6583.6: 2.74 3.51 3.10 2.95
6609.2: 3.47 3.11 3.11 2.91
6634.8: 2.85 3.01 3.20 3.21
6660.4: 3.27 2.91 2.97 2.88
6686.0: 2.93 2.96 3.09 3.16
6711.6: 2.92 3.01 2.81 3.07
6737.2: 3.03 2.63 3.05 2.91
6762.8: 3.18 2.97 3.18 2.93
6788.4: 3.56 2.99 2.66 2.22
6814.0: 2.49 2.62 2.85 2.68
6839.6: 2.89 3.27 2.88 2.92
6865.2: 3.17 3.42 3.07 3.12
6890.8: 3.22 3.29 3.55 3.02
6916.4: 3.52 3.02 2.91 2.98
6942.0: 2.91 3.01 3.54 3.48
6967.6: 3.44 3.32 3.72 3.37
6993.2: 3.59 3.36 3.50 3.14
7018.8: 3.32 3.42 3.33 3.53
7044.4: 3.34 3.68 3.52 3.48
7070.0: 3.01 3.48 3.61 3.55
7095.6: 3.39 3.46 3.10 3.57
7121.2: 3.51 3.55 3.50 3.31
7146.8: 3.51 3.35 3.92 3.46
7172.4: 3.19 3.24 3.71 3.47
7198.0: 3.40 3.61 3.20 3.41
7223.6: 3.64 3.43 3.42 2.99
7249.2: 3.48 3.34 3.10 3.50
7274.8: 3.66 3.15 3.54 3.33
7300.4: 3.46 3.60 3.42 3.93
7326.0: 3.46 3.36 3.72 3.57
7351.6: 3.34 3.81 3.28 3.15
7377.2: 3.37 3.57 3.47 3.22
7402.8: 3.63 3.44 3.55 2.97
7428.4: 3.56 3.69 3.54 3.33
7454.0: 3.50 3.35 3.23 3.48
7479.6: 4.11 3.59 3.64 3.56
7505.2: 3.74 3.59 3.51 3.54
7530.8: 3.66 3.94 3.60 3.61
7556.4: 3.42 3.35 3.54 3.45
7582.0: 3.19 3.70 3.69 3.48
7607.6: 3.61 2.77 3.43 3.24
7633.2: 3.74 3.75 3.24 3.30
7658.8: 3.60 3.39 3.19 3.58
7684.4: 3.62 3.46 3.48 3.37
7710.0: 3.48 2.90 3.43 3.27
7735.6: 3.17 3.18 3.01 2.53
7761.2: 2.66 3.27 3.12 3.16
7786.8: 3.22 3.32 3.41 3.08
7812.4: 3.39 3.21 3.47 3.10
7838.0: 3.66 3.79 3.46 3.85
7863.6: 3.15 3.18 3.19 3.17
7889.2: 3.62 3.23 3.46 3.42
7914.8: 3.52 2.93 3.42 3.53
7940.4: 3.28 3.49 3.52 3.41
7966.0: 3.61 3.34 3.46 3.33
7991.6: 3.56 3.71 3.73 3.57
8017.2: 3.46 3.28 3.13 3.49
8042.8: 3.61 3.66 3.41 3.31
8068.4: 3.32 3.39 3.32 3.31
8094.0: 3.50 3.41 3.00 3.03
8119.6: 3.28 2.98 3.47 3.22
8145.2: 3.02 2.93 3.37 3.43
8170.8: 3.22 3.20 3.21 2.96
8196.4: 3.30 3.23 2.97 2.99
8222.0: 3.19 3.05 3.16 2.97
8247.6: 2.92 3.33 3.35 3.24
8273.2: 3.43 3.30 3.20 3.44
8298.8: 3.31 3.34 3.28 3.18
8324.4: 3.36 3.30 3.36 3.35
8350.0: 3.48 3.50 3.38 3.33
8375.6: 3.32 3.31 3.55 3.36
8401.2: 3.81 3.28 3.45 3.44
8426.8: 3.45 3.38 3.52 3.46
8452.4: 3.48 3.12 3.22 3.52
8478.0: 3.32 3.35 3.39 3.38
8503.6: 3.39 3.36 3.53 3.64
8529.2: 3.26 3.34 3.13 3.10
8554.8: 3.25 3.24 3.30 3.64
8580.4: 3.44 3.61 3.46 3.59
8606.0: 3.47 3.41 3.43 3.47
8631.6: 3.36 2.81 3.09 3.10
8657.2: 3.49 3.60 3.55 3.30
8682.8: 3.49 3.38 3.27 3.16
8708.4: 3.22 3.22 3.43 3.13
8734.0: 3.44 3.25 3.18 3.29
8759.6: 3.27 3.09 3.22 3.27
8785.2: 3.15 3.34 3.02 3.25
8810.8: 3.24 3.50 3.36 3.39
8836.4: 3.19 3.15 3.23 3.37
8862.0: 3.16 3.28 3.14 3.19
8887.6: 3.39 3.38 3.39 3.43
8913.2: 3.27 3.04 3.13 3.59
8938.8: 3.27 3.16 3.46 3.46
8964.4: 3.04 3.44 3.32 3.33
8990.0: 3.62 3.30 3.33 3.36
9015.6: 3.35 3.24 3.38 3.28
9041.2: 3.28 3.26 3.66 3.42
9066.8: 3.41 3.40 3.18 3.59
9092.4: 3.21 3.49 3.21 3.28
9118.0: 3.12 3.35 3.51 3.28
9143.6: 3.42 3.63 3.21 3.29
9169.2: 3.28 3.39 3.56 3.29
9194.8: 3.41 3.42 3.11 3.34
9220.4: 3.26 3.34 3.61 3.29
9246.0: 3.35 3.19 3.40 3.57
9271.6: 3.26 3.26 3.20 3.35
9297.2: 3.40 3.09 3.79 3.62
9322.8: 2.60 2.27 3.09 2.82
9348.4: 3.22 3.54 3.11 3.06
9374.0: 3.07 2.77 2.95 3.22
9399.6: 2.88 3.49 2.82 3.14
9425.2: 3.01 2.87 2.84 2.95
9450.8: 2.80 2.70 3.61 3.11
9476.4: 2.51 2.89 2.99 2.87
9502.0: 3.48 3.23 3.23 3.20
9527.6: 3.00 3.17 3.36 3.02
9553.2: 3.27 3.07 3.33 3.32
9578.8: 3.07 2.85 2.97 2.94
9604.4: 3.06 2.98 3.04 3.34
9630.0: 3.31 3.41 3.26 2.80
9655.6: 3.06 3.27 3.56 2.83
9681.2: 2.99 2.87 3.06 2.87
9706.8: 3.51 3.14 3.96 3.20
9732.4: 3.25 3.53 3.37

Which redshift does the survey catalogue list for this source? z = 0.32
